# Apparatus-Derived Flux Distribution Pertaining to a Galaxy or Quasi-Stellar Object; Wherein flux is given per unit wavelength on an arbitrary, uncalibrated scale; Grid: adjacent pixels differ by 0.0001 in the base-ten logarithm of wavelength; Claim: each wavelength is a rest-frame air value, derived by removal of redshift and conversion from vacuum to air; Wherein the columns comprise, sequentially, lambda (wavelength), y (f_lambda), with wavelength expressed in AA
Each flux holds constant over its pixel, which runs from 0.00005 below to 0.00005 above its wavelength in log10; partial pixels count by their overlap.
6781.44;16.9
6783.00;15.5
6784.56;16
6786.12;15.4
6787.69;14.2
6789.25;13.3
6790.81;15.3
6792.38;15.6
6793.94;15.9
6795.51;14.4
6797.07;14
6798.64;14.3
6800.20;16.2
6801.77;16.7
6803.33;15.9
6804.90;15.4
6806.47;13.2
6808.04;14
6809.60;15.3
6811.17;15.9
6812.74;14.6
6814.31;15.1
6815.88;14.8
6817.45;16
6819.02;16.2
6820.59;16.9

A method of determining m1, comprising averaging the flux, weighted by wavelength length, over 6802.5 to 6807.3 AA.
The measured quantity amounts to 14.8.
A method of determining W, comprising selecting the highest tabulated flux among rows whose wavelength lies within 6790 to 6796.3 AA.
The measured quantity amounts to 15.9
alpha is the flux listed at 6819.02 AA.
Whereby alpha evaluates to 16.2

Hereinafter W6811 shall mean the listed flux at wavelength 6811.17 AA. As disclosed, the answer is 15.9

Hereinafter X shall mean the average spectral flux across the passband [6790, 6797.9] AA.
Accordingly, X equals 15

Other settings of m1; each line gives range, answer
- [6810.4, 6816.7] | 15.1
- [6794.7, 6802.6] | 15.1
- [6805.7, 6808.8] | 13.6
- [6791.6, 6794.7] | 15.8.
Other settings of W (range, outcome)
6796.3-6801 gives 16.2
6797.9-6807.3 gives 16.7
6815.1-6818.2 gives 16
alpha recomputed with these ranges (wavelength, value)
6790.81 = 15.3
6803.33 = 15.9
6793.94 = 15.9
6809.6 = 15.3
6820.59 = 16.9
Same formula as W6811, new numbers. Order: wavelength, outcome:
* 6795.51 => 14.4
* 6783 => 15.5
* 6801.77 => 16.7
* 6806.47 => 13.2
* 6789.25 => 13.3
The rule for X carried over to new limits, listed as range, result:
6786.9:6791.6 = 14.2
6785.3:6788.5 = 14.8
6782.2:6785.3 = 15.8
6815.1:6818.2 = 15.4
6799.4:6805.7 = 16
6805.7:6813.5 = 14.6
